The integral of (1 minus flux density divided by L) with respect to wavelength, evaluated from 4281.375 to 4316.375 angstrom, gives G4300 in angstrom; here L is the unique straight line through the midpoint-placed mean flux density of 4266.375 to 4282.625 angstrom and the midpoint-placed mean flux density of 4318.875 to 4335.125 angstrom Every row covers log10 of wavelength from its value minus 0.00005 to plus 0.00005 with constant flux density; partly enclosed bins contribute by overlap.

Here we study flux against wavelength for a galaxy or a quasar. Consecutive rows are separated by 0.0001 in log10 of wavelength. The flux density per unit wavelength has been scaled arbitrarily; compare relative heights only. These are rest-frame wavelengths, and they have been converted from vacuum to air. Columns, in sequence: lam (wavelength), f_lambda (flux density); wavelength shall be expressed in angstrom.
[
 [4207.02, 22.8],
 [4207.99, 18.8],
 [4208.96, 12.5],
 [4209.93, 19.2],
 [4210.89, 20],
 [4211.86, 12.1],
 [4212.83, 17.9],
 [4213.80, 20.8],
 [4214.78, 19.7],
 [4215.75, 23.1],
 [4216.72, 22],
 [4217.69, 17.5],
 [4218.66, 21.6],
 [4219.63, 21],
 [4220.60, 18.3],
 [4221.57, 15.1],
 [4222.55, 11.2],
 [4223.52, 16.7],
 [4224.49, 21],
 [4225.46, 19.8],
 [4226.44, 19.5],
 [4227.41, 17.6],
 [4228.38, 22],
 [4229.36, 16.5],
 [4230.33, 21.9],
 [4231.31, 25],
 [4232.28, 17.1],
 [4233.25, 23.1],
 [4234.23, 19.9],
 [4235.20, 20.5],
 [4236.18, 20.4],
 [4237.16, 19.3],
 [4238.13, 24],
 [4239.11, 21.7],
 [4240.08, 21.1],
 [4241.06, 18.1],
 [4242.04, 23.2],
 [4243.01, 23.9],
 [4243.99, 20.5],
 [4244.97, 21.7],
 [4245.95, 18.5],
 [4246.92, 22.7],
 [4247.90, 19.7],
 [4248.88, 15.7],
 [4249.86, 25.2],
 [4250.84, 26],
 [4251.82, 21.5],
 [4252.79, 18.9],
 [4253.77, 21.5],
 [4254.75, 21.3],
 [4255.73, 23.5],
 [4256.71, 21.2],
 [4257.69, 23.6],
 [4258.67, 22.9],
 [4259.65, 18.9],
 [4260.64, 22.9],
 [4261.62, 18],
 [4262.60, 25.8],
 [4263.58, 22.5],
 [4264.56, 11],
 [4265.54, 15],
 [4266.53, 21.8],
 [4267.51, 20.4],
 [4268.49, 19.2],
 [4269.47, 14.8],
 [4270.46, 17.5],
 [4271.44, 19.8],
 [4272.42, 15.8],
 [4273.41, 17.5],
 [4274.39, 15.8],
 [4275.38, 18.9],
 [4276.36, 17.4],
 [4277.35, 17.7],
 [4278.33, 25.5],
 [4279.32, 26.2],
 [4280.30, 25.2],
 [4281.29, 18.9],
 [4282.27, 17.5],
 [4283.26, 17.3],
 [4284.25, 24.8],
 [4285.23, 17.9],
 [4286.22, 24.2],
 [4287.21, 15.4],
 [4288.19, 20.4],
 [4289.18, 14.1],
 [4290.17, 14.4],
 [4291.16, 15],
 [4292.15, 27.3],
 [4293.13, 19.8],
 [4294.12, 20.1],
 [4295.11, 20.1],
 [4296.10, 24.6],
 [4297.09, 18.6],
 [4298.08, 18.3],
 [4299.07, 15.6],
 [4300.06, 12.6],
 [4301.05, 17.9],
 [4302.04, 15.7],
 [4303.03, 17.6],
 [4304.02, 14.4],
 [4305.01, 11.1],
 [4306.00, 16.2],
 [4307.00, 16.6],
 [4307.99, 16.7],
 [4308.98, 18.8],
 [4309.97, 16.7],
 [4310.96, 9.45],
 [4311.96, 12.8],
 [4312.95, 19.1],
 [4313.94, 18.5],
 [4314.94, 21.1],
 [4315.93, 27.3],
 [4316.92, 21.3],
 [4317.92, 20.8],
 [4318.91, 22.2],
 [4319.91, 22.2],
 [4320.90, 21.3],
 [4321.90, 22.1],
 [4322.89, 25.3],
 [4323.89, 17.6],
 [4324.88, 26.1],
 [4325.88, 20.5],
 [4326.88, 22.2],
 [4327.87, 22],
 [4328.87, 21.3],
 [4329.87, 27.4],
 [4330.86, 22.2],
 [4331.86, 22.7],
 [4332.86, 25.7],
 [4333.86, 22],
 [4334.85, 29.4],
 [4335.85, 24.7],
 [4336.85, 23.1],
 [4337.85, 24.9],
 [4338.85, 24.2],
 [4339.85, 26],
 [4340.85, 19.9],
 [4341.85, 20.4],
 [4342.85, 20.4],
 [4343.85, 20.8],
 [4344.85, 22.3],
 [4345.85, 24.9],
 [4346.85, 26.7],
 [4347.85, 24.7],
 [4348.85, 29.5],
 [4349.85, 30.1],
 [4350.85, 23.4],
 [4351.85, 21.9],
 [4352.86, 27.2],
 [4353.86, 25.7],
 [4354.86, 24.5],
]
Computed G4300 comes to 5.1 angstrom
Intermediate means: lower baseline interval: 19.4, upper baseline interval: 23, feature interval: 17.9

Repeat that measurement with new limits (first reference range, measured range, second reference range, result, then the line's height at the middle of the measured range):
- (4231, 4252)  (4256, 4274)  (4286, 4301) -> 0.61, 20.1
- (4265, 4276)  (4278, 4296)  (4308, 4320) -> -1.99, 18.3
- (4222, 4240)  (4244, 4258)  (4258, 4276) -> -1.56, 19.3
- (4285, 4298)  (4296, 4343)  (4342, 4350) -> 3.79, 22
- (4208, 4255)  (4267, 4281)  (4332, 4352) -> 1.43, 21.6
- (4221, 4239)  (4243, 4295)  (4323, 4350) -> 2.46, 21.1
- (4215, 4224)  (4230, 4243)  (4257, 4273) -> -1.67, 18.9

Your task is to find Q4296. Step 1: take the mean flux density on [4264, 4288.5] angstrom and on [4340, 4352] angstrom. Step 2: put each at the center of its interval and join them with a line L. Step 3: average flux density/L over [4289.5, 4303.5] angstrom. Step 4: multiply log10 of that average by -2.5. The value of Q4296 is 0.12 mag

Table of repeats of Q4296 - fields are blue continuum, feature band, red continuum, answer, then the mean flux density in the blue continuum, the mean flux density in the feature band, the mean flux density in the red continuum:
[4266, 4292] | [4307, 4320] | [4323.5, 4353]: 0.16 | 19.1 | 18.8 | 23.8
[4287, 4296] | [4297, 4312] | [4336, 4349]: 0.27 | 18.9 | 15.6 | 23.5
